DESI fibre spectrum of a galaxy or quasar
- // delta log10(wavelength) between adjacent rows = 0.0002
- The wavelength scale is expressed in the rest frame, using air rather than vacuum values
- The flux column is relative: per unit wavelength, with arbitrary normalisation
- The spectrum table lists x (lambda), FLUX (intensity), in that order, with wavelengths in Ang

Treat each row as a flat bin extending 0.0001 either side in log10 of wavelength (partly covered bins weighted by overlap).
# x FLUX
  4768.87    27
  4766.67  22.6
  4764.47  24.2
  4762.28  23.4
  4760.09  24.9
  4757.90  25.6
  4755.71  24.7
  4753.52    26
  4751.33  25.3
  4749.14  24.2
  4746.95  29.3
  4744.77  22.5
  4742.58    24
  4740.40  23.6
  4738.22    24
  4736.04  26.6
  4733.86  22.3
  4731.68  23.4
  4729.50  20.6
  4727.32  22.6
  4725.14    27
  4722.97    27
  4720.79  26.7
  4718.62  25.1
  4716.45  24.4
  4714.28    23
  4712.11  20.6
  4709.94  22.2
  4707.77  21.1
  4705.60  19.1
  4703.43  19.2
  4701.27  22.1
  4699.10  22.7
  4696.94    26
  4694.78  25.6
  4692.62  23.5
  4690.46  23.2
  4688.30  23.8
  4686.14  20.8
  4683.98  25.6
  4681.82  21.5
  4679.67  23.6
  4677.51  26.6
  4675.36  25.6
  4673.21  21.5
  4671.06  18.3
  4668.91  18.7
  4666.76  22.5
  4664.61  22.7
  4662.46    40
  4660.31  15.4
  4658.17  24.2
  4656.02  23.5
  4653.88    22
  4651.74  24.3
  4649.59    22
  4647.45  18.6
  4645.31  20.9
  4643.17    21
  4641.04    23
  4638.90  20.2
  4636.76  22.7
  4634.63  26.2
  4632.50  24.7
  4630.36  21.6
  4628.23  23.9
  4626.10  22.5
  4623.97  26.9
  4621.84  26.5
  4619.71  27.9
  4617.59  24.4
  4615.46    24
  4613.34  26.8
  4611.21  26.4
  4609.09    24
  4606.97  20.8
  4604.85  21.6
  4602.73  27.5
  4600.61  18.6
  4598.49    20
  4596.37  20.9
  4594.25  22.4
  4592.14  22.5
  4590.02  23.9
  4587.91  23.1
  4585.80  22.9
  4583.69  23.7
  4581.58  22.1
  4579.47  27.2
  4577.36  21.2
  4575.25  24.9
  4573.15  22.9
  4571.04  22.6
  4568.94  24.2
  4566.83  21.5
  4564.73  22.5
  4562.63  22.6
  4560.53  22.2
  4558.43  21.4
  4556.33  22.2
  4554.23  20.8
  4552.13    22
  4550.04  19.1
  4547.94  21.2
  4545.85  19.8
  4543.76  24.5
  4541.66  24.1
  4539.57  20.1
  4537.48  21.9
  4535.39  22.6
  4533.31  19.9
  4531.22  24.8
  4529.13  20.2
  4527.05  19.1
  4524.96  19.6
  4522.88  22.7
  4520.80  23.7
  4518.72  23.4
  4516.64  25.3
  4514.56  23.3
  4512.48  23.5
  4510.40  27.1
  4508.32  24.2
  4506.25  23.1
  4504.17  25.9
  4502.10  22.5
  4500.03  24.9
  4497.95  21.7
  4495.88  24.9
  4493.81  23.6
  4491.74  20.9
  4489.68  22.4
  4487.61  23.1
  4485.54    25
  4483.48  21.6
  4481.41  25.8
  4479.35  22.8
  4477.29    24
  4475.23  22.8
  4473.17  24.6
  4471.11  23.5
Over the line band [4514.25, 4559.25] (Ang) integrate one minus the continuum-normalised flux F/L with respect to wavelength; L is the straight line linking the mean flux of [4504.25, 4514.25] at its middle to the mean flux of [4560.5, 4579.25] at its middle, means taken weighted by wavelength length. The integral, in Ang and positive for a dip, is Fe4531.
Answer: 3.7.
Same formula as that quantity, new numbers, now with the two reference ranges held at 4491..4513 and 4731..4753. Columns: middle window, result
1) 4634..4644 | 0.7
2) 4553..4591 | 1.9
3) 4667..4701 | 1.8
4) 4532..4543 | 1.0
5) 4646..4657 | 1.0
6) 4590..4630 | 0.8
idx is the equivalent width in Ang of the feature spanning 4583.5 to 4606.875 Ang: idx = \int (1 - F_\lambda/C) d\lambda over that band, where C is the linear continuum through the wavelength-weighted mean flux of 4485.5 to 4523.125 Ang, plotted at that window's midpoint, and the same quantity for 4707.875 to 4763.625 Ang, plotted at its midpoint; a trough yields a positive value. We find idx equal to 1.57 Ang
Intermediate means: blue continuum 23.7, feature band 22.3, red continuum 24.3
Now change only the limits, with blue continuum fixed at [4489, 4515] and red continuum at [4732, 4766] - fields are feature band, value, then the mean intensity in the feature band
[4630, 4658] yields 2.1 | 22.4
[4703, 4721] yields 1.6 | 22.3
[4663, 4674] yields 1.2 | 21.7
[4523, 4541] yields 2.0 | 21.2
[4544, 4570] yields 2.4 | 21.7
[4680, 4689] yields 0.5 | 22.9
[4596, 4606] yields 1.0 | 21.8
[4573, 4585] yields 0.2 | 23.7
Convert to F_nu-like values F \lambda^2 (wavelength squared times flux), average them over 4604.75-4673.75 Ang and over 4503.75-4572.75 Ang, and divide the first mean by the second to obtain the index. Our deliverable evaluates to 1.09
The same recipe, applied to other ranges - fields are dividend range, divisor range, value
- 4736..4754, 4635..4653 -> 1.20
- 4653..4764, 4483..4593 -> 1.12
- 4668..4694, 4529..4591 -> 1.07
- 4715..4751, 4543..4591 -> 1.17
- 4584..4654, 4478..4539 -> 1.06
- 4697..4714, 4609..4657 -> 0.93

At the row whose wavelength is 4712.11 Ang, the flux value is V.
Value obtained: 20.6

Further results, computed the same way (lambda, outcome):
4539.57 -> 20.1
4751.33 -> 25.3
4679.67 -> 23.6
